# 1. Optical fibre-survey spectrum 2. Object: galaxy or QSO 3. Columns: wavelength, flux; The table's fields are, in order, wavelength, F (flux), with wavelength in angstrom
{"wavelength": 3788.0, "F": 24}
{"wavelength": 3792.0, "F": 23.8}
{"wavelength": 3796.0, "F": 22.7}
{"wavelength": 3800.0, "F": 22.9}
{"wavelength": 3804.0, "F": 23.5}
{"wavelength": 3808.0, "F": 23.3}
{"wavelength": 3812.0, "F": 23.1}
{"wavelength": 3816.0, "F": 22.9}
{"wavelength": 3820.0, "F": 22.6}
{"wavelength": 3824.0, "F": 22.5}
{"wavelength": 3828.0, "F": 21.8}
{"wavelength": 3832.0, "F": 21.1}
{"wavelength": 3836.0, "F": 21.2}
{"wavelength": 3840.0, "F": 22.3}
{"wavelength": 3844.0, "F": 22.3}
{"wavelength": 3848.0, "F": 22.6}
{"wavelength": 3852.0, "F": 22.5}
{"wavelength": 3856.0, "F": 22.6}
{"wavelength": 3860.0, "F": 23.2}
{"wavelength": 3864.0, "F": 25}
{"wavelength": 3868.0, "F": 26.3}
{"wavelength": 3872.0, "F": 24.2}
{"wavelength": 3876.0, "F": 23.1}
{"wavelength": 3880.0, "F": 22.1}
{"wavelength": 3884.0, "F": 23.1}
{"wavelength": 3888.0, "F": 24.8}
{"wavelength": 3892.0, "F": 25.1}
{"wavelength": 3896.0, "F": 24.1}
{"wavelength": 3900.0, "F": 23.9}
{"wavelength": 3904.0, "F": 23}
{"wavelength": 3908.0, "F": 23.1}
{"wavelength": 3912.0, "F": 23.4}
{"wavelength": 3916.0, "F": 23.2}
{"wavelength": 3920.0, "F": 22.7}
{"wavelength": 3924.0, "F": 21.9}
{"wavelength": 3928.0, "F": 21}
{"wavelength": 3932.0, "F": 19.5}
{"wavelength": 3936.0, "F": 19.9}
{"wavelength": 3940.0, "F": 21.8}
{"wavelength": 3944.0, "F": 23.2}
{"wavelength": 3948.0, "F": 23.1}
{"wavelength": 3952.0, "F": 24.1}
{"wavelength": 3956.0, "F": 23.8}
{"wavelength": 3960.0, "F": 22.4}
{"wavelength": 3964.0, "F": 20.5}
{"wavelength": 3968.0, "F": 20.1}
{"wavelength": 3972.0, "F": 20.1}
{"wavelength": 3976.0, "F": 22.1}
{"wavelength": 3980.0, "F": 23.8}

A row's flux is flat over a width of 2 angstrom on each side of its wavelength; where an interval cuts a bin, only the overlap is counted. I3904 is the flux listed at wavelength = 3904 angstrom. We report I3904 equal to 23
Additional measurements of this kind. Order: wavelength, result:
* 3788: 24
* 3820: 22.6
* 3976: 22.1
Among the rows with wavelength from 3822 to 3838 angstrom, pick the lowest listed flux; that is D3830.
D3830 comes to 21.1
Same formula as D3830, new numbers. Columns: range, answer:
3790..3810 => 22.7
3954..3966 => 20.5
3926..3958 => 19.5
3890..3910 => 23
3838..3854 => 22.3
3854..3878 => 22.6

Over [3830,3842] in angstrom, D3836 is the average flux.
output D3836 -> 21.5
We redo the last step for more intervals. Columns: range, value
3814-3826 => 22.7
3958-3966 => 21.4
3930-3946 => 21.1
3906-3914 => 23.2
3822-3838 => 21.7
